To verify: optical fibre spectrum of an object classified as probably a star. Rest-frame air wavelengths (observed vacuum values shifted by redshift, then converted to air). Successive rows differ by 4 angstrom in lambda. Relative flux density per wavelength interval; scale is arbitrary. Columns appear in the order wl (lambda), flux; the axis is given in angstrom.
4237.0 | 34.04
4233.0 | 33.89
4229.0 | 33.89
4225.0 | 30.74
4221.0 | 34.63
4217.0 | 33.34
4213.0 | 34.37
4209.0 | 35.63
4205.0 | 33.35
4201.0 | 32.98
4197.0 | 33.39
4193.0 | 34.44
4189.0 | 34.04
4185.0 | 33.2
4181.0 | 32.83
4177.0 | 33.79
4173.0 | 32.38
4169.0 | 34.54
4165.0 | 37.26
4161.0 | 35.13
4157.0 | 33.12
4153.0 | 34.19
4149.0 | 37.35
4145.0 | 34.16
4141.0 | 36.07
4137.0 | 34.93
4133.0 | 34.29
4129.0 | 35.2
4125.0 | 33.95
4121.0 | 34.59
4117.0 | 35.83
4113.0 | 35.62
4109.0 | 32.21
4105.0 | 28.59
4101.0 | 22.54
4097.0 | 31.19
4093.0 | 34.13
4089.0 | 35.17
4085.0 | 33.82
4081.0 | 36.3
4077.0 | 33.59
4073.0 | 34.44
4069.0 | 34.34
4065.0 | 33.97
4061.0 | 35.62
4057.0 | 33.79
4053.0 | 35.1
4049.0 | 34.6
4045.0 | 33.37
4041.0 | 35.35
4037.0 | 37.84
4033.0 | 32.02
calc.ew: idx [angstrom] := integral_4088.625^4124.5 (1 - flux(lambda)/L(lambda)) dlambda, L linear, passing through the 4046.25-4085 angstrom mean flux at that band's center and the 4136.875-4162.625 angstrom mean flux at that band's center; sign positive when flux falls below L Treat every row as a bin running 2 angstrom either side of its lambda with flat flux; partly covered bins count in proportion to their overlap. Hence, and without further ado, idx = 2.72 angstrom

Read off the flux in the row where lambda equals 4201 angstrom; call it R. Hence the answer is 32.98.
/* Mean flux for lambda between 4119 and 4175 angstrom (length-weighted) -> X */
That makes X 34.8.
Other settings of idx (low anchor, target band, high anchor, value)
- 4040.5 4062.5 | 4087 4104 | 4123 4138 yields 1.9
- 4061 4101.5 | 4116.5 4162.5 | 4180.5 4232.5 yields -1.8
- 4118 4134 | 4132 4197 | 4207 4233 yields -0.4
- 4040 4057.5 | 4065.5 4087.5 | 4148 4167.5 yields 0.1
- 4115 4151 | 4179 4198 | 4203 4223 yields 0.5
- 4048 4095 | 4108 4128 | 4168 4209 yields -0.2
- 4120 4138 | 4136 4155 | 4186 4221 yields -0.5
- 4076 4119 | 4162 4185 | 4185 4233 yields -0.5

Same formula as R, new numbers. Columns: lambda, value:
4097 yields 31.19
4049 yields 34.6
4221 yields 34.63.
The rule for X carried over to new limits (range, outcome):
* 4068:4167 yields 33.9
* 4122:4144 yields 34.8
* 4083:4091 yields 34.5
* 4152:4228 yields 33.9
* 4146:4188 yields 34.4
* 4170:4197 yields 33.5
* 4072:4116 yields 32.5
